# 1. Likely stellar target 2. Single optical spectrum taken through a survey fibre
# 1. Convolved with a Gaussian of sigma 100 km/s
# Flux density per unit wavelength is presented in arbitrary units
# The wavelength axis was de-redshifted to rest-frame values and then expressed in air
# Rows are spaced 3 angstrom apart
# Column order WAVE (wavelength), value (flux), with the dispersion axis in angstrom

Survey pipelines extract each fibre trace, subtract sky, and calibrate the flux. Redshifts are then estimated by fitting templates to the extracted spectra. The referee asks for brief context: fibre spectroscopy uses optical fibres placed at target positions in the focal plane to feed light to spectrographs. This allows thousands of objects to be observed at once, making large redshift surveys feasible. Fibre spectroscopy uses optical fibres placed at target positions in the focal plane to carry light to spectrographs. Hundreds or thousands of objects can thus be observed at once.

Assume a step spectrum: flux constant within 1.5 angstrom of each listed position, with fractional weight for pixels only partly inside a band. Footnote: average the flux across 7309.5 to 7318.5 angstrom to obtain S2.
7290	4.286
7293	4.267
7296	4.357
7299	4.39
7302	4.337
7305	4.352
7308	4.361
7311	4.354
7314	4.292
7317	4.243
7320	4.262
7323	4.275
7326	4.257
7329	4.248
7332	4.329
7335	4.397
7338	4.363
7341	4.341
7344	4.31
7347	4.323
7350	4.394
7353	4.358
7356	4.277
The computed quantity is 4.3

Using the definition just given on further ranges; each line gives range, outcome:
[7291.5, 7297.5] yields 4.31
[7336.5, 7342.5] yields 4.35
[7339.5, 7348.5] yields 4.32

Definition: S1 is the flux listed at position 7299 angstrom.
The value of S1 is 4.39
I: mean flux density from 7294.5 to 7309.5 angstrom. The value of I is 4.36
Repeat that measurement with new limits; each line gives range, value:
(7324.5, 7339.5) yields 4.32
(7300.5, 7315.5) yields 4.34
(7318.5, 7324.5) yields 4.27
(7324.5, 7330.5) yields 4.25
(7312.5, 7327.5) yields 4.27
